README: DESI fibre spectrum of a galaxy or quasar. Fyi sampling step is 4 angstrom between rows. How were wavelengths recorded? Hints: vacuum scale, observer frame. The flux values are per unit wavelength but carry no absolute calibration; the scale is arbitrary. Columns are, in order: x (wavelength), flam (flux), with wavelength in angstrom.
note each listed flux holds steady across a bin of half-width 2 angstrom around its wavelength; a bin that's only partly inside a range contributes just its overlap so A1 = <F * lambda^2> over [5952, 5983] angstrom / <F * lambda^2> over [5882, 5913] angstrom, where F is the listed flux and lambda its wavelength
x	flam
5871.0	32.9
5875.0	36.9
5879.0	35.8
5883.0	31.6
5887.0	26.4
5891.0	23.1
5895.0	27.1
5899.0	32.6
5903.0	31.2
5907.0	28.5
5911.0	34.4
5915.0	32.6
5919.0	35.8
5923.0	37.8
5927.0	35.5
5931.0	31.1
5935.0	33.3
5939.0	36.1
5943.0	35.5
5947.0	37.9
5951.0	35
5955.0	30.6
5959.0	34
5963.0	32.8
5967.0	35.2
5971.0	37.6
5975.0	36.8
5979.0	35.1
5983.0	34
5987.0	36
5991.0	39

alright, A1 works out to 1.21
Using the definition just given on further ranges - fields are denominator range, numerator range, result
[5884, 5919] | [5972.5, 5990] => 1.23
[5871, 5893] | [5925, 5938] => 1.10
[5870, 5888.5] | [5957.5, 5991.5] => 1.11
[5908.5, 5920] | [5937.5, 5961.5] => 1.04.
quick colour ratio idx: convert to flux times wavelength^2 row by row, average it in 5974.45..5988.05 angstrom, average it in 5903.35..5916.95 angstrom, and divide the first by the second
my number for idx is 1.14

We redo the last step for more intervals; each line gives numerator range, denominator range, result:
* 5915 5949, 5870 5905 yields 1.16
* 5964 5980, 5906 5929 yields 1.07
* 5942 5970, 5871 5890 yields 1.10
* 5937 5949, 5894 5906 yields 1.22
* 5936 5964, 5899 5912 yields 1.12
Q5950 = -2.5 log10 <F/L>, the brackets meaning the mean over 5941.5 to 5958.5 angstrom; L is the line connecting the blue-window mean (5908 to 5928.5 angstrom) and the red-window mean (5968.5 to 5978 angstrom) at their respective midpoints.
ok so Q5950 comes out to 0.04 mag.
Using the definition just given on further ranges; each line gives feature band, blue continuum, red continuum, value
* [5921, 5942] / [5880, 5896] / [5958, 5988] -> -0.11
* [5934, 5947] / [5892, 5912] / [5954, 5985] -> -0.09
